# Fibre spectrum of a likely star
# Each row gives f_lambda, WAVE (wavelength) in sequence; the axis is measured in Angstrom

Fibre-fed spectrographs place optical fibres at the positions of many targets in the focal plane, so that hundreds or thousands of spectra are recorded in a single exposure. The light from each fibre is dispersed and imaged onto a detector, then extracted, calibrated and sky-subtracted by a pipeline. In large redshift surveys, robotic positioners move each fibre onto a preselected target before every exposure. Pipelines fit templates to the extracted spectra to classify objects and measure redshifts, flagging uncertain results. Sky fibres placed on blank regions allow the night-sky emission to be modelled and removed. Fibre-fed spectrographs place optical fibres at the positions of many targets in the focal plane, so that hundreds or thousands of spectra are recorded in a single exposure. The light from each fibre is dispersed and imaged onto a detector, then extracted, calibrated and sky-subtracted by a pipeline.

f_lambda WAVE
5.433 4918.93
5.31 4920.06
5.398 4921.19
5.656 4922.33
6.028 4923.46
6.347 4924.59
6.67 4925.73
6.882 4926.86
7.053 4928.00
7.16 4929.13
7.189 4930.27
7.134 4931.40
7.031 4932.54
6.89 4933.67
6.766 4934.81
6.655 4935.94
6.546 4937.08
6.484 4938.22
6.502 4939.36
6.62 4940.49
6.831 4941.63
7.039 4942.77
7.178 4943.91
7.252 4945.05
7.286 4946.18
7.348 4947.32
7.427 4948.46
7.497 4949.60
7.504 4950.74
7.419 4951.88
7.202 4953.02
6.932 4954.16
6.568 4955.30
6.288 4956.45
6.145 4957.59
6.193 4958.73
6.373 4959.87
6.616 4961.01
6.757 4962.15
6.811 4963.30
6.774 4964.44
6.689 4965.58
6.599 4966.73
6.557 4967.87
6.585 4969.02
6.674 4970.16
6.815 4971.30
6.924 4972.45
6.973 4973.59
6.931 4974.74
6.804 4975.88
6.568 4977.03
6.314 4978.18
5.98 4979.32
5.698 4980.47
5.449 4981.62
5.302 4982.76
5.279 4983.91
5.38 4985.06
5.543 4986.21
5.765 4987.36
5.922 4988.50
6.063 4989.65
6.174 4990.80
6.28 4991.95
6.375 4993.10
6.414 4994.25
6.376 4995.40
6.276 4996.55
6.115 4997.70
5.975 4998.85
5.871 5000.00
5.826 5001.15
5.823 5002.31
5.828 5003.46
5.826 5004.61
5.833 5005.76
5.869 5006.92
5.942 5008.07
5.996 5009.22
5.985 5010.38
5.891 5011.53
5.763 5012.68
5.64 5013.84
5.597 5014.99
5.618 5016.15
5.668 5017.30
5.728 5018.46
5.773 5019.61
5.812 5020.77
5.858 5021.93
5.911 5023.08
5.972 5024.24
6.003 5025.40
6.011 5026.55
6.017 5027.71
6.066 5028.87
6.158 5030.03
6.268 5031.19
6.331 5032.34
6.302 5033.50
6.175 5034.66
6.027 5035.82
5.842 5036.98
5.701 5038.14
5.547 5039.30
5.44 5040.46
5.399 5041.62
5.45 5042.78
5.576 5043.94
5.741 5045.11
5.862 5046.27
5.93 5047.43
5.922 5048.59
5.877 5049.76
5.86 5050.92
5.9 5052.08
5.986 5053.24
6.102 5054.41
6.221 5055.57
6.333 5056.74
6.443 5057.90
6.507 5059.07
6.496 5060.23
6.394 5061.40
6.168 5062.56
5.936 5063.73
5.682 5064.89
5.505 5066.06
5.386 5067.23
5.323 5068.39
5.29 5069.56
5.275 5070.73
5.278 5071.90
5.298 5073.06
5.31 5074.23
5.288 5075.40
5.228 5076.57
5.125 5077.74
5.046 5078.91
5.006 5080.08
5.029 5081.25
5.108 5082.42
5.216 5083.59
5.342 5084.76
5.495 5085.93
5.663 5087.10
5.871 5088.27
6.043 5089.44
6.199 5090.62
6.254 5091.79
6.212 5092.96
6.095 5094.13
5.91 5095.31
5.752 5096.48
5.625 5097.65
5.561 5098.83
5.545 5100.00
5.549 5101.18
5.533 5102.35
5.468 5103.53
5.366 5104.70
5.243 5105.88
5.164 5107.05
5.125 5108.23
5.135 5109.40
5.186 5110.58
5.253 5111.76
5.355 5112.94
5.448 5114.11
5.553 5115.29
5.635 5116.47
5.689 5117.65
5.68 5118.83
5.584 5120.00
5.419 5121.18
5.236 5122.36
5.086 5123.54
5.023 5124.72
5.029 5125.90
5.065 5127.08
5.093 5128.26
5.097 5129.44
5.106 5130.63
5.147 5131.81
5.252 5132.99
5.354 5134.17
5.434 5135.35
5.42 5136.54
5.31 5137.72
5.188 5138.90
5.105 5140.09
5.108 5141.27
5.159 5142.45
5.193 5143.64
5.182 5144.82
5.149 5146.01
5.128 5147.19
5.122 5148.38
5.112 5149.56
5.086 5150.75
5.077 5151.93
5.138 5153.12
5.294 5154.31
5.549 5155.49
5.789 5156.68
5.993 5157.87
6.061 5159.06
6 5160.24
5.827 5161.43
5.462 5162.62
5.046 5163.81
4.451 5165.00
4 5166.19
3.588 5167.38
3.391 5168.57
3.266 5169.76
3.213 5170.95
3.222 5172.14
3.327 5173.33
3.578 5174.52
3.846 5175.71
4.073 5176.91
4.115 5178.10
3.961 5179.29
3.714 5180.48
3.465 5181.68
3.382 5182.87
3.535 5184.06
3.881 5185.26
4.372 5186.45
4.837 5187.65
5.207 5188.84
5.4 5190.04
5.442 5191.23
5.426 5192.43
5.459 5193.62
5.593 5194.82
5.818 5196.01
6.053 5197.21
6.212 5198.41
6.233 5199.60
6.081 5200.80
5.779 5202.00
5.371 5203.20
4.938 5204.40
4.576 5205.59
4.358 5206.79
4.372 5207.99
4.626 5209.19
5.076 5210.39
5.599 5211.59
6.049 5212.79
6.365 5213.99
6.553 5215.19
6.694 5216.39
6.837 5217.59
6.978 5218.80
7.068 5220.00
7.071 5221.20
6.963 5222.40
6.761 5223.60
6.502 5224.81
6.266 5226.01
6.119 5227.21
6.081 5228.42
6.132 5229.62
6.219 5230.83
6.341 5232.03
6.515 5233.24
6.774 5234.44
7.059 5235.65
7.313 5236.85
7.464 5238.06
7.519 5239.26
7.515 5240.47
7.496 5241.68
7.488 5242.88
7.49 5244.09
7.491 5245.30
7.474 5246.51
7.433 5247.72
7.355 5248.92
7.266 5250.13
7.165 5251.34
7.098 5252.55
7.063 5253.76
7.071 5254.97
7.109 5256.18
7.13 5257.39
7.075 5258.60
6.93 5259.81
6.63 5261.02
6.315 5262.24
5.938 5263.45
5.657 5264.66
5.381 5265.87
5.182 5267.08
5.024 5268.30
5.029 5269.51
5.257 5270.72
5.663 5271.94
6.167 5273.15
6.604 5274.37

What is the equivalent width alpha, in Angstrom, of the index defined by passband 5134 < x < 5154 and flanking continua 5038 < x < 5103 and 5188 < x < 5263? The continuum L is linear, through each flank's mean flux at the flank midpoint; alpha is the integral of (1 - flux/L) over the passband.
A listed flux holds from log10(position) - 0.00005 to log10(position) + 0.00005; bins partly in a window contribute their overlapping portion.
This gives 2.80 Angstrom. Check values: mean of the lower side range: 5.69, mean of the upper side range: 6.41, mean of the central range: 5.19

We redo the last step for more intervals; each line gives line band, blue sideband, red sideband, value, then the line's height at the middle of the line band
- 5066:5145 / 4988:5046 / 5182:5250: 8.03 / 6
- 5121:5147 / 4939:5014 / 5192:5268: 4.95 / 6.4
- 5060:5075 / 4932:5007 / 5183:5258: 1.79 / 6.38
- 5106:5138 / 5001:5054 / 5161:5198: -2.24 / 4.95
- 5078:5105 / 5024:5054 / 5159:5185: -2.24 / 5.18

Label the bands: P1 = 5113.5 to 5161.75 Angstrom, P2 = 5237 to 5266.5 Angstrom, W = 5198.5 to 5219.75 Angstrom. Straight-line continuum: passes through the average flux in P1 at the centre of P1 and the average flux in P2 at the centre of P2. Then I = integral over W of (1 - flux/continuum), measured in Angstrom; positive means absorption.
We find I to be 2.3 Angstrom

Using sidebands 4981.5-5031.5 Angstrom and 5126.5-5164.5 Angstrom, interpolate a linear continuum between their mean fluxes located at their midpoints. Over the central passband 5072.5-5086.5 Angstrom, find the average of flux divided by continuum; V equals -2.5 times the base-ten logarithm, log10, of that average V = 0.08 mag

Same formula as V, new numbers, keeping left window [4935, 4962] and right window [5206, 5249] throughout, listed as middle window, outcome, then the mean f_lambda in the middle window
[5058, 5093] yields 0.20 mag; 5.6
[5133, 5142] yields 0.26 mag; 5.27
